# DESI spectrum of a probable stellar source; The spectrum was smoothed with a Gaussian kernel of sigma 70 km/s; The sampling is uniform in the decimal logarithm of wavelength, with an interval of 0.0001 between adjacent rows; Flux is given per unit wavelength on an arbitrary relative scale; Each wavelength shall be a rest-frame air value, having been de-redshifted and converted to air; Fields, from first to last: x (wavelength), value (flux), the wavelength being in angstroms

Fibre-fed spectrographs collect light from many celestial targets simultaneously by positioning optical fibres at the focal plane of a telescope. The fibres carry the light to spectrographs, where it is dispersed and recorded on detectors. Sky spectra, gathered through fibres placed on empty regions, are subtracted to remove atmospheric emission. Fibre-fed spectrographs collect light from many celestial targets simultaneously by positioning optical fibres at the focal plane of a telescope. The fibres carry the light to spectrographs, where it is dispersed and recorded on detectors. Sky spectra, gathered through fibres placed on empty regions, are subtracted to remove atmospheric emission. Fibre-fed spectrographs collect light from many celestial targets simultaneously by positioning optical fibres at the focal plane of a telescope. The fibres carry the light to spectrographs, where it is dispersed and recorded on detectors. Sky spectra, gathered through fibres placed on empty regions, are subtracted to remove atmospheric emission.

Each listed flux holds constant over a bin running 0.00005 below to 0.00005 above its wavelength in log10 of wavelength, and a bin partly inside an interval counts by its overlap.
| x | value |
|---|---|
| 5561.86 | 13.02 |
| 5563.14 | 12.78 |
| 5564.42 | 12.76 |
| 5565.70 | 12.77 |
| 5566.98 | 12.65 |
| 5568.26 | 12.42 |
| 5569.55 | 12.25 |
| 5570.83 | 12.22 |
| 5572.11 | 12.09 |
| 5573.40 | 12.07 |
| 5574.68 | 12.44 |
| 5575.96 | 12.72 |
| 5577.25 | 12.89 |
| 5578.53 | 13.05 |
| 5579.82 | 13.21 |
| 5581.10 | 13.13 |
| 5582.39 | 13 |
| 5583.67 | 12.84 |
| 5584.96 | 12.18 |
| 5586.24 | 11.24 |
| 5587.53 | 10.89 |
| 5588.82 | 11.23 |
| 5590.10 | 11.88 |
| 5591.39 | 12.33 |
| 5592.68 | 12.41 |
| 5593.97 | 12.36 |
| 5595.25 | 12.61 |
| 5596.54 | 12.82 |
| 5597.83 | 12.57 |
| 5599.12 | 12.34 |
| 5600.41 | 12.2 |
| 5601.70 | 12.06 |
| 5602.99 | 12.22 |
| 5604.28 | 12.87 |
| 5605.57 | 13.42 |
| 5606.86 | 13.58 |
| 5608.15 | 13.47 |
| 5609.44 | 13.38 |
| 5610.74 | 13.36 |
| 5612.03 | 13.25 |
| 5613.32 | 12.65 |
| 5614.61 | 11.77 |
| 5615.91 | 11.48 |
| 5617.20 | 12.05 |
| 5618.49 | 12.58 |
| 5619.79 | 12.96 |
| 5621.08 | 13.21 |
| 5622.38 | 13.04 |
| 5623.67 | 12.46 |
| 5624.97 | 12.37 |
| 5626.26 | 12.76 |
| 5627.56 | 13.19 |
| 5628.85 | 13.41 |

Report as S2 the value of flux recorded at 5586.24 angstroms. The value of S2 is 11.24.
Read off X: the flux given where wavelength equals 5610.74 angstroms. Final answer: 13.36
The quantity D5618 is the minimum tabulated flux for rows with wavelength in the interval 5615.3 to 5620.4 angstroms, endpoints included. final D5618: 11.48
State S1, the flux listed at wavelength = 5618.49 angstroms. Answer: 12.58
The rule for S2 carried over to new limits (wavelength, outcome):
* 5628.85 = 13.41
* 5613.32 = 12.65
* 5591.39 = 12.33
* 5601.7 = 12.06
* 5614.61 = 11.77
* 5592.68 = 12.41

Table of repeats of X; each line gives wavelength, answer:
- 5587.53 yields 10.89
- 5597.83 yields 12.57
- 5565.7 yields 12.77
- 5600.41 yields 12.2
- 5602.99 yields 12.22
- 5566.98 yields 12.65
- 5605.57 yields 13.42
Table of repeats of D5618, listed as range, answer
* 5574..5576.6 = 12.44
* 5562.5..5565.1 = 12.76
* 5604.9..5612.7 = 13.25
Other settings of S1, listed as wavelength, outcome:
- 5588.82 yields 11.23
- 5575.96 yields 12.72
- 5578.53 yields 13.05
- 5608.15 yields 13.47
